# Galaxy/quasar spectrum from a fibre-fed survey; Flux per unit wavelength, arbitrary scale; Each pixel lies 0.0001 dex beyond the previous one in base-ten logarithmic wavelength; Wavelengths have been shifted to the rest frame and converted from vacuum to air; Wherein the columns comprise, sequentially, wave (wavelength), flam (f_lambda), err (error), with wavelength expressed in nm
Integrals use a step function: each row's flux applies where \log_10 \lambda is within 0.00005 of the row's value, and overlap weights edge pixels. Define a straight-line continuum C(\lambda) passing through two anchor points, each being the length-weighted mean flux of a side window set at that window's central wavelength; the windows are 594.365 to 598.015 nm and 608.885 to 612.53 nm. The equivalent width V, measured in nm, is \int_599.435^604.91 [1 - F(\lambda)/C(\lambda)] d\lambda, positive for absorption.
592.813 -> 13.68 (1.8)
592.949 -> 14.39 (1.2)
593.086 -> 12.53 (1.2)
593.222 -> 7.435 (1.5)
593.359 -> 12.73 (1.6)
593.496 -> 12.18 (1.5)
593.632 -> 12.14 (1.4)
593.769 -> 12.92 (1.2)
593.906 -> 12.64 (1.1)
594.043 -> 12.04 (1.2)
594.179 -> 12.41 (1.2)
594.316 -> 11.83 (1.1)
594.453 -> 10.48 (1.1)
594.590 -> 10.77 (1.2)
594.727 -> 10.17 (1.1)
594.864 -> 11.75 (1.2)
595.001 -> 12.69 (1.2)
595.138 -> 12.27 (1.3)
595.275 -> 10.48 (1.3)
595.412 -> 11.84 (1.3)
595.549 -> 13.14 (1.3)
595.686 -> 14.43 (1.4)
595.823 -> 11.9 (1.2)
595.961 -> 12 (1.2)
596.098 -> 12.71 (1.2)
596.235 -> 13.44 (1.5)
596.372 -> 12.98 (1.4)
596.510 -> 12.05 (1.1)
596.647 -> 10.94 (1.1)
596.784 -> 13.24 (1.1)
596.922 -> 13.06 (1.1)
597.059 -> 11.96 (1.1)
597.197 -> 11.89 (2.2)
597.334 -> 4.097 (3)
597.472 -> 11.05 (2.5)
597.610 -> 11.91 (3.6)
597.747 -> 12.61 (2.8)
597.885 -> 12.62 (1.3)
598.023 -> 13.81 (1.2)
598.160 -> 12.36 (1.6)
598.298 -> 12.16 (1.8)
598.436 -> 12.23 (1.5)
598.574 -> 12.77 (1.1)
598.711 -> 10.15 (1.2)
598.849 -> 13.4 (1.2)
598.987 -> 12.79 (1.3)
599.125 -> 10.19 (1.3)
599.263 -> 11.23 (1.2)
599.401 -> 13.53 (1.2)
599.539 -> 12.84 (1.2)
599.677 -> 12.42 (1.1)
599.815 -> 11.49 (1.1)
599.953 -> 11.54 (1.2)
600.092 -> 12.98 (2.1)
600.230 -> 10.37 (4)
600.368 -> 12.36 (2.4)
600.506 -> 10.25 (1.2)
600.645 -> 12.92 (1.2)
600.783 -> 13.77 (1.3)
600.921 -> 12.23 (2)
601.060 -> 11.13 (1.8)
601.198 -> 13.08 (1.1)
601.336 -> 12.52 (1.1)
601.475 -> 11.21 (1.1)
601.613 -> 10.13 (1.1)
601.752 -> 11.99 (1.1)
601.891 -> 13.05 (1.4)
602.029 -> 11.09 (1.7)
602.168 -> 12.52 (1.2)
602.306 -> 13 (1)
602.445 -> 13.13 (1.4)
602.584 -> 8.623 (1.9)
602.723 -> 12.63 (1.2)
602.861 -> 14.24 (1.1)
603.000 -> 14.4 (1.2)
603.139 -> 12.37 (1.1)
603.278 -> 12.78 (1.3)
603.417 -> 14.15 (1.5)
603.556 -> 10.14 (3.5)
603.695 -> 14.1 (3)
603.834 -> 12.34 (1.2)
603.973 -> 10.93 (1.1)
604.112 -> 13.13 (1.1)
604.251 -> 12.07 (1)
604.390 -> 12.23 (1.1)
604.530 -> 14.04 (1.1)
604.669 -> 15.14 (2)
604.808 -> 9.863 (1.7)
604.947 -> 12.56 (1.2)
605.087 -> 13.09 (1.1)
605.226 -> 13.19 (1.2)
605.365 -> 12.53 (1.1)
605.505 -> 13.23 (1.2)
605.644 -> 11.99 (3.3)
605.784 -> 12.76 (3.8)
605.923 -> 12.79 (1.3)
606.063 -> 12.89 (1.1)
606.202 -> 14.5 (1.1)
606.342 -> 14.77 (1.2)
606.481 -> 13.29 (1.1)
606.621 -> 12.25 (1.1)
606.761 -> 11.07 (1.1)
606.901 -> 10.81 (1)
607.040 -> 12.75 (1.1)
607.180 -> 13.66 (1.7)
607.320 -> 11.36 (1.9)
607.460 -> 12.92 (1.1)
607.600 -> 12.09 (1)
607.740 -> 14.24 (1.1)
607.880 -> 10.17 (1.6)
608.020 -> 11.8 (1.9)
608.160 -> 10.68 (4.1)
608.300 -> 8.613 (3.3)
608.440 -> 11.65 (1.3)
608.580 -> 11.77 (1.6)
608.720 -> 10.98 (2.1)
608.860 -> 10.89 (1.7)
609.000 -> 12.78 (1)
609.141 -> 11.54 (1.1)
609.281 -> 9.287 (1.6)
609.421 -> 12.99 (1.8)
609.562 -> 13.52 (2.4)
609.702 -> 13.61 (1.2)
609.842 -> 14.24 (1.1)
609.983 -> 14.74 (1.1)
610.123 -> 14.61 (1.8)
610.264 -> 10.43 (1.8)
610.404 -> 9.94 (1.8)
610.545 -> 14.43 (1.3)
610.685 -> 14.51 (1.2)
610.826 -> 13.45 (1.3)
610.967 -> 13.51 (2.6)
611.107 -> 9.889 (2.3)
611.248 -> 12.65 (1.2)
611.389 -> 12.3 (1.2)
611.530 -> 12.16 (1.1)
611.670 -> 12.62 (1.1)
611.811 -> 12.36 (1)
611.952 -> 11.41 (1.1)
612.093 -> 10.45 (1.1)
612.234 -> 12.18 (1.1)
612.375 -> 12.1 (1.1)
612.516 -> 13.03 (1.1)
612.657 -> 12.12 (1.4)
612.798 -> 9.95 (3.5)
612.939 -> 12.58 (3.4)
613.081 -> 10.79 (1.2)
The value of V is -0.096 nm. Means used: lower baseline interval 11.8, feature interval 12.3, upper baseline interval 12.5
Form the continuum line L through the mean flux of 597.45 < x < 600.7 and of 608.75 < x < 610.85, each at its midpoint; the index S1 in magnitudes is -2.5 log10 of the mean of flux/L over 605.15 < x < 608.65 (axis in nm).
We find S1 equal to 0.02 mag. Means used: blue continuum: 12.1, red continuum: 12.7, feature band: 12.3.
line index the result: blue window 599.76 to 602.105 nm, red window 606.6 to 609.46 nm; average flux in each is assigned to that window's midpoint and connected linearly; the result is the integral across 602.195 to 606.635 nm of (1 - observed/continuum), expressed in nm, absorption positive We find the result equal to -0.39 nm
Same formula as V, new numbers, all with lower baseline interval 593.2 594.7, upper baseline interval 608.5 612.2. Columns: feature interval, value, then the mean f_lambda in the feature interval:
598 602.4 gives -0.06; 12.1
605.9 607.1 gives -0.06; 12.8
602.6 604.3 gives -0.08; 12.7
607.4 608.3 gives 0.04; 11.7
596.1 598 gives 0.01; 11.8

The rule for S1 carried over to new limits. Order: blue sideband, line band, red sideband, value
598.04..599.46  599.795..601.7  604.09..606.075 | 0.042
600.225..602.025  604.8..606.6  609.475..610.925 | -0.027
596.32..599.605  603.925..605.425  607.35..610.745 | -0.051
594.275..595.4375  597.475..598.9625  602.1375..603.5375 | -0.040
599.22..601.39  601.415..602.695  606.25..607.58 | 0.055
